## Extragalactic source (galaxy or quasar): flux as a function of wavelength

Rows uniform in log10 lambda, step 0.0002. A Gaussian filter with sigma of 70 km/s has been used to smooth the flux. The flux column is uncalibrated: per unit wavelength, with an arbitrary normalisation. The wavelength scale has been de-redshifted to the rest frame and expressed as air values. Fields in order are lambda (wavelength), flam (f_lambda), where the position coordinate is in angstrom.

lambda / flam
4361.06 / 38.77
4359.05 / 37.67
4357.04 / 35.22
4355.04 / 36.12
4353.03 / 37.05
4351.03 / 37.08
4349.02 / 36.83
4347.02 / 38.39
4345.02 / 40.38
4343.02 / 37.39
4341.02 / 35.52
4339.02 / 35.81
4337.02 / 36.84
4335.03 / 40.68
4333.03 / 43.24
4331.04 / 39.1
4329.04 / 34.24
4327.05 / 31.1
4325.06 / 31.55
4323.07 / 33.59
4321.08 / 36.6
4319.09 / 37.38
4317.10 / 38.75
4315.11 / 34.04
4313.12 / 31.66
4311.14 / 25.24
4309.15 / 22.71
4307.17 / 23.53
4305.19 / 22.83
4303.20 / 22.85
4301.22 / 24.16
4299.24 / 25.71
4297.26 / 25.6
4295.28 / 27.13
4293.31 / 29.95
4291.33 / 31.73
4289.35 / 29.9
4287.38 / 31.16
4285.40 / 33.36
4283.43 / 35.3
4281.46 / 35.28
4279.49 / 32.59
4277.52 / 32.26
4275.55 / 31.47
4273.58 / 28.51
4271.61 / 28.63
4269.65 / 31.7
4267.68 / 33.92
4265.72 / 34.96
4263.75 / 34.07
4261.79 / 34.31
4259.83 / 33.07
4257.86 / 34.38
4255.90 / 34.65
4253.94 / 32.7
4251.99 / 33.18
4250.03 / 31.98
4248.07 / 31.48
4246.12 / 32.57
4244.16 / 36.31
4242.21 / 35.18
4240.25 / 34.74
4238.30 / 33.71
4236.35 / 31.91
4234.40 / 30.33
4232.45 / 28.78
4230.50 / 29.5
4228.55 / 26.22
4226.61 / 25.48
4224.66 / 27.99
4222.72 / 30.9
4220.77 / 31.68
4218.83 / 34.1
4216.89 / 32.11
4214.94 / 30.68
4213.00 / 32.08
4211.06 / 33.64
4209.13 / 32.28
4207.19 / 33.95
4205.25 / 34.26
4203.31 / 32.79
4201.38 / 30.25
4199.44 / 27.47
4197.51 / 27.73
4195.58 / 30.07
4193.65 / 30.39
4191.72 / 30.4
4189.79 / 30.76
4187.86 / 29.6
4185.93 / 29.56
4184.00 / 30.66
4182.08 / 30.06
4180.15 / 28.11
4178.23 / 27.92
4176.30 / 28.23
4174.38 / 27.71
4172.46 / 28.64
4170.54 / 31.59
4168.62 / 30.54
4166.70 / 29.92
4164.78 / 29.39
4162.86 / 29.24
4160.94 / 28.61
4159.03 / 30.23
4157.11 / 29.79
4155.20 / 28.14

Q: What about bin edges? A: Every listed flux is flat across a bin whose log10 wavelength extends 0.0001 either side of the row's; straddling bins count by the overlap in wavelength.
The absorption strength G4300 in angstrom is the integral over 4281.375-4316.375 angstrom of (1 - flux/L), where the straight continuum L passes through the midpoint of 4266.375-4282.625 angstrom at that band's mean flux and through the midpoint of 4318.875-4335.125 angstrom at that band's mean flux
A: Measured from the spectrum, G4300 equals 5.6 angstrom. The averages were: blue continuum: 31.9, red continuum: 36.1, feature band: 28.3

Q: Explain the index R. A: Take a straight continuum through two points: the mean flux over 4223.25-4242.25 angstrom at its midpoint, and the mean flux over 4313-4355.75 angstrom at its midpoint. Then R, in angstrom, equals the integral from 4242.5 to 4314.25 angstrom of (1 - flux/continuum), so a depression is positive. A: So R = 4.9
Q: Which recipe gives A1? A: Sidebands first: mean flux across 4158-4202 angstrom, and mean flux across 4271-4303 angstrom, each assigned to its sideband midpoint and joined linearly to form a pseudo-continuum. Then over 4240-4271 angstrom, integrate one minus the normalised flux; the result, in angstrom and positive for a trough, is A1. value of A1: -3.9 angstrom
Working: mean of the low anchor 29.4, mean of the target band 33.6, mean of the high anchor 30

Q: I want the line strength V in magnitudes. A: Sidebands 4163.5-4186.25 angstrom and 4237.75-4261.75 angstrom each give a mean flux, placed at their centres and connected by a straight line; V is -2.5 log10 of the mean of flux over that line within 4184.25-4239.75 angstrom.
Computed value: 0.03 mag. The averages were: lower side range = 29.4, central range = 30.7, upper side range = 33.7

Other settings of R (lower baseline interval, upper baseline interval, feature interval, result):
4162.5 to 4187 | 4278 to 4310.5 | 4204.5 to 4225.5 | -2.3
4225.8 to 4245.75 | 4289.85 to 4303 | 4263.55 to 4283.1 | -2.5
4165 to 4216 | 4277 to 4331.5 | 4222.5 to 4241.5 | 0.3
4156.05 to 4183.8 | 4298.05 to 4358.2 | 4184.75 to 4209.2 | -0.5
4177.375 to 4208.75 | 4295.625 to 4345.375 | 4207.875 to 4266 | -2.2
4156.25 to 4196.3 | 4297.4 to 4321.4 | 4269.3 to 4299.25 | -2.2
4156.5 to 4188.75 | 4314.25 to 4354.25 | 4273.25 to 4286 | 0.5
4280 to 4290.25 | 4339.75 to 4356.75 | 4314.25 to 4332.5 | 0.1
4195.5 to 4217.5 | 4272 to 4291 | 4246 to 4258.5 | -0.4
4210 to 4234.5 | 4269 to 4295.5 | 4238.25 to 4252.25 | -1.3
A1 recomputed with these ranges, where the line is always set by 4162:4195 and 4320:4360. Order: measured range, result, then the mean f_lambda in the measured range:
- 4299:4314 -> 4.5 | 24.7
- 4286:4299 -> 2.0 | 29.2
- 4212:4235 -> 1.1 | 30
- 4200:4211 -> -0.6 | 32.6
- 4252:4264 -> -0.3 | 33.8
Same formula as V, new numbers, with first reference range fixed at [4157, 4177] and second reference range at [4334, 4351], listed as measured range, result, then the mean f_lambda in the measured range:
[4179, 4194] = 0.017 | 29.9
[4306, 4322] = 0.170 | 31.1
